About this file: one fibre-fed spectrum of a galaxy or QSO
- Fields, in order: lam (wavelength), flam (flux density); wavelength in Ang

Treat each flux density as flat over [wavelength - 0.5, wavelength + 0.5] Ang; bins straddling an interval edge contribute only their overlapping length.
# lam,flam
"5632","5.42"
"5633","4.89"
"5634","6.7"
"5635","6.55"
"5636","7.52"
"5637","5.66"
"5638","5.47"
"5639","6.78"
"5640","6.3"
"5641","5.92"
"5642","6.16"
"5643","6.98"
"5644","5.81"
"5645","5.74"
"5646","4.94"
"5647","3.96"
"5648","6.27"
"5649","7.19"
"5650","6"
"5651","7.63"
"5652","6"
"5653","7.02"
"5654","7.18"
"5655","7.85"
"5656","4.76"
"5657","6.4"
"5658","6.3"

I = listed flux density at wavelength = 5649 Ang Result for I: 7.19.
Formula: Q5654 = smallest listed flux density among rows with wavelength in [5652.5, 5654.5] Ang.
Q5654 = 7.02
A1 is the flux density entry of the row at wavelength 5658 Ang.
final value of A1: 6.3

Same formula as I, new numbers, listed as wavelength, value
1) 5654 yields 7.18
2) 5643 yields 6.98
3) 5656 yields 4.76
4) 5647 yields 3.96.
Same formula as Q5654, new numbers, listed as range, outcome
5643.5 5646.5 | 4.94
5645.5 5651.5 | 3.96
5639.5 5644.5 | 5.81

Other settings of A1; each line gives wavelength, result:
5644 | 5.81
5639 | 6.78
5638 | 5.47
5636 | 7.52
